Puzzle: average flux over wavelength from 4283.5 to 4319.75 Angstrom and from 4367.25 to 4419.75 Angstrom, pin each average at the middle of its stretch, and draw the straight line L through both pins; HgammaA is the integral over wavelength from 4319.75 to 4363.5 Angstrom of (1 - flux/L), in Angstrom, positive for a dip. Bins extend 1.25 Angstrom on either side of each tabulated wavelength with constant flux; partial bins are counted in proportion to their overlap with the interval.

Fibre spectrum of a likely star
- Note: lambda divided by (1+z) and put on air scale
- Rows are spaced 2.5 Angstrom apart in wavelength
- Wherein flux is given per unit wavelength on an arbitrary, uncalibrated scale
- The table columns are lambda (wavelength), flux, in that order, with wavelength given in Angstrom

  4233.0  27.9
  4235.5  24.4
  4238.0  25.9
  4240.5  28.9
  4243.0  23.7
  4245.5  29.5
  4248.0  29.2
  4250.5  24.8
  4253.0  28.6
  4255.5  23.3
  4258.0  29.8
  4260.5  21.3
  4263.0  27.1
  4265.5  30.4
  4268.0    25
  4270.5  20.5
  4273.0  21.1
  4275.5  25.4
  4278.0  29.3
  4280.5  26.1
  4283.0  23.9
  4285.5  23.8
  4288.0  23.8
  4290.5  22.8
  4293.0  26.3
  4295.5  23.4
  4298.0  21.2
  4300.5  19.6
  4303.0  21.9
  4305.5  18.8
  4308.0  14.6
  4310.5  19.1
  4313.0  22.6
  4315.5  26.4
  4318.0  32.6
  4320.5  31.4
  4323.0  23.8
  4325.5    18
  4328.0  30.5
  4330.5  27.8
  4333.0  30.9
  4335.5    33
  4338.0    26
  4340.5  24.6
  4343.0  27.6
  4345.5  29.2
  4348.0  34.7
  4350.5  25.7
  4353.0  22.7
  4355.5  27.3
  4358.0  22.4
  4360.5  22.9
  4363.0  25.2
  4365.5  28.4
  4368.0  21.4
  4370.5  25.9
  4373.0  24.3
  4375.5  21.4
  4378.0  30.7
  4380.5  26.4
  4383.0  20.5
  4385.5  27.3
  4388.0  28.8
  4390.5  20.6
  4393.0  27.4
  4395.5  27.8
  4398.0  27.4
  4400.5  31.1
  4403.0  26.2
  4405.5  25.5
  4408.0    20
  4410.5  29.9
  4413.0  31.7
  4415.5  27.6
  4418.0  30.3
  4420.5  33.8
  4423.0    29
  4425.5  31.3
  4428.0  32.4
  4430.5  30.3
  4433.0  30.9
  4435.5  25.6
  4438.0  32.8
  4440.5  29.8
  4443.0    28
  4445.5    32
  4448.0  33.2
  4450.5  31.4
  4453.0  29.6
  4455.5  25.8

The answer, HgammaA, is -4.51 Angstrom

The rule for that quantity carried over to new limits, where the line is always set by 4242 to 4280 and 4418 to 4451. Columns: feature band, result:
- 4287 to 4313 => 5.60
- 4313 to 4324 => -0.17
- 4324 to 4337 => -0.01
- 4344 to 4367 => 1.70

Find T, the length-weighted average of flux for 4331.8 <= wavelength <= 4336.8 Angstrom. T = 31.9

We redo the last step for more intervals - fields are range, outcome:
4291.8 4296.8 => 24.8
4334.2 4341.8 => 27.9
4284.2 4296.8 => 24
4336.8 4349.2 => 28.4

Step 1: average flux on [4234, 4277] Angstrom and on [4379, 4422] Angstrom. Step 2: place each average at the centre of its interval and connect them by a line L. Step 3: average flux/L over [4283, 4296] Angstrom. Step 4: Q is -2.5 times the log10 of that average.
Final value 0.09 mag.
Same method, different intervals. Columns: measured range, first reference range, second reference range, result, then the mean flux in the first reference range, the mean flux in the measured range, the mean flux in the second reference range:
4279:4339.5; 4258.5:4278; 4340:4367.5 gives 0.05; 24.9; 24.5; 26.3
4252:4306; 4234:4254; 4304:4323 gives 0.04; 26.9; 24.3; 23.6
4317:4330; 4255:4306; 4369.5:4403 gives -0.09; 24.1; 27.2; 26.1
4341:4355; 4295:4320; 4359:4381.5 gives -0.15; 22.3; 27.8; 25.1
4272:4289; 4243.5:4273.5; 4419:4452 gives 0.07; 25.9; 24.8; 30.8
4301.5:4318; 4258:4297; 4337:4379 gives 0.18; 24.8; 21.5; 25.9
